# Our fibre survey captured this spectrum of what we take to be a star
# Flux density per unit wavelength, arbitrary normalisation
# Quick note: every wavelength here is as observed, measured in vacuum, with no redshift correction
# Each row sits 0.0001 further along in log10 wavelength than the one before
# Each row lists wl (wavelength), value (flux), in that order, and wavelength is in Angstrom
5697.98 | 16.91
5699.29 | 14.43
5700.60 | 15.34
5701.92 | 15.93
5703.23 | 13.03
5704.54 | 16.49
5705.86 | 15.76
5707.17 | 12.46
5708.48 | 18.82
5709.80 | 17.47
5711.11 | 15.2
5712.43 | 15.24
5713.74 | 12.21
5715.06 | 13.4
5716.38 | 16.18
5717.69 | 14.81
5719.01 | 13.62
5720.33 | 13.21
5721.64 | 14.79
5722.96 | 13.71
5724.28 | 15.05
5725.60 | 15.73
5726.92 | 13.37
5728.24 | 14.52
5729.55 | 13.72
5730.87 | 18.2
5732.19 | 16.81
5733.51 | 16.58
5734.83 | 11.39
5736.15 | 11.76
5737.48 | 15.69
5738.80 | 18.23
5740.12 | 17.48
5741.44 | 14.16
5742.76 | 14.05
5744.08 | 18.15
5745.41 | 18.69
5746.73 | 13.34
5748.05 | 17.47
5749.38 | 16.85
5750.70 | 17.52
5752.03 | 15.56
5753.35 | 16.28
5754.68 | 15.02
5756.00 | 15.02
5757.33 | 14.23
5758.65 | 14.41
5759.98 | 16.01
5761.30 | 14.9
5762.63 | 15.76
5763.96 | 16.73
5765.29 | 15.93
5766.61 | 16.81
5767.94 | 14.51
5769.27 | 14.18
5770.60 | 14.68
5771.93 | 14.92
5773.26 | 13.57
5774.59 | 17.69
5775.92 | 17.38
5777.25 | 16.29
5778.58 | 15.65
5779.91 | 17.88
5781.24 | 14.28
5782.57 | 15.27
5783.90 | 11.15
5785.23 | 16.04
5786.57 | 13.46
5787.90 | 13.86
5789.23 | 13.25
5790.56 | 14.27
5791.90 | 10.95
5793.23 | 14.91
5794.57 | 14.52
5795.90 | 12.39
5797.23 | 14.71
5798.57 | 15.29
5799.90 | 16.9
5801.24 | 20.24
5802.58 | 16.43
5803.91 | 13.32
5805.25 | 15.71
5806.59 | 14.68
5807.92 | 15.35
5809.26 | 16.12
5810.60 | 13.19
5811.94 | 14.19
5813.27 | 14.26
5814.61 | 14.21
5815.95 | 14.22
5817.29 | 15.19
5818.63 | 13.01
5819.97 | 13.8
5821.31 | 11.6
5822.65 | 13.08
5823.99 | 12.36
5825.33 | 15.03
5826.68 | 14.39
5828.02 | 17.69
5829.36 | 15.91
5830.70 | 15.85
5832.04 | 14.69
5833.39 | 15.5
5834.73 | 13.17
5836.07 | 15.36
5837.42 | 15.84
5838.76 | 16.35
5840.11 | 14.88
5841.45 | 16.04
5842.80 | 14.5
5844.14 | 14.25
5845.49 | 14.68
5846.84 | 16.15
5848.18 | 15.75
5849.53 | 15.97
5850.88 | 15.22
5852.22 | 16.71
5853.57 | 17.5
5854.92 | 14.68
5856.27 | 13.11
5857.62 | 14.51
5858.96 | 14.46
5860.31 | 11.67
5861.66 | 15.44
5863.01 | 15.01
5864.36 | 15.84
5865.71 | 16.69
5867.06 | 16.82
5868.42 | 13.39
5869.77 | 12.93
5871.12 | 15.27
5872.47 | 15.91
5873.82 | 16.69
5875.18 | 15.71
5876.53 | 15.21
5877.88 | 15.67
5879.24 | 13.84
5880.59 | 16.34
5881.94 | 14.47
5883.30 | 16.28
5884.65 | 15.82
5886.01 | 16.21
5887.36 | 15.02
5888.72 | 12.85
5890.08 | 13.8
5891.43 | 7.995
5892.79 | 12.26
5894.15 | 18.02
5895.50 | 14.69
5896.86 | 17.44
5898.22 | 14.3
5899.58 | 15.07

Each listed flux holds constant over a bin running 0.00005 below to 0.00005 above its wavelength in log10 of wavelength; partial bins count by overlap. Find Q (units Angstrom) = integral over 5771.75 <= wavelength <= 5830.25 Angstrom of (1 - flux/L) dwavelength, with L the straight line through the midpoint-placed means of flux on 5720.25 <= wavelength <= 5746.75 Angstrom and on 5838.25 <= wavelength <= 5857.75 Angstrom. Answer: 2.2 Angstrom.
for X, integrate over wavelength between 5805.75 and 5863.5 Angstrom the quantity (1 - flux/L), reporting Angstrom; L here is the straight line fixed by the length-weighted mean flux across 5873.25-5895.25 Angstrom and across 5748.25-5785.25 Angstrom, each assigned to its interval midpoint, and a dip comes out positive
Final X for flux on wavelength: 1.1 Angstrom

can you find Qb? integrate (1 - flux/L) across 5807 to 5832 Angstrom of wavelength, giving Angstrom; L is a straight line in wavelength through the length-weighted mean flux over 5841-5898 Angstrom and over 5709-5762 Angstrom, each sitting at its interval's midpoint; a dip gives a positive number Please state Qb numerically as 1.12 Angstrom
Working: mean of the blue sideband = 15.3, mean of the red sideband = 15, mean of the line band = 14.4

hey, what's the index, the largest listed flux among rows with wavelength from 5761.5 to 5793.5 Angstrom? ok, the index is 17.88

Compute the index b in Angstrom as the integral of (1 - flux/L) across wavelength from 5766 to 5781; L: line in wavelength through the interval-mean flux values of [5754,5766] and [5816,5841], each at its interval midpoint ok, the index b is -0.5 Angstrom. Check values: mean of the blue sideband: 15.3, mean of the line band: 15.7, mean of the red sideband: 14.7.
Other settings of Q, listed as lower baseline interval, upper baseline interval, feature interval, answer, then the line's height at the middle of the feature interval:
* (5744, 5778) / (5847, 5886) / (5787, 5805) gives 1.06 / 15.6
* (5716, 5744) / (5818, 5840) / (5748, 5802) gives -1.66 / 14.8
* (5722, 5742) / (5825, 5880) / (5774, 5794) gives 0.45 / 15.1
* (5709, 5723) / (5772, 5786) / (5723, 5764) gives -1.47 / 15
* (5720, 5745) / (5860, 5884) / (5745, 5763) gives -0.70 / 15.2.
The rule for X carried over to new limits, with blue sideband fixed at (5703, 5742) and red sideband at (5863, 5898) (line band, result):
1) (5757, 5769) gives -0.4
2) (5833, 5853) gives -0.5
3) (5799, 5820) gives -0.1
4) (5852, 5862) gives 0.2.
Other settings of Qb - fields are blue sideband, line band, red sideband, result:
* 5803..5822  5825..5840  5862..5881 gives -0.8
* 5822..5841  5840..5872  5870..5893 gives -0.5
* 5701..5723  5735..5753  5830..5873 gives -1.2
